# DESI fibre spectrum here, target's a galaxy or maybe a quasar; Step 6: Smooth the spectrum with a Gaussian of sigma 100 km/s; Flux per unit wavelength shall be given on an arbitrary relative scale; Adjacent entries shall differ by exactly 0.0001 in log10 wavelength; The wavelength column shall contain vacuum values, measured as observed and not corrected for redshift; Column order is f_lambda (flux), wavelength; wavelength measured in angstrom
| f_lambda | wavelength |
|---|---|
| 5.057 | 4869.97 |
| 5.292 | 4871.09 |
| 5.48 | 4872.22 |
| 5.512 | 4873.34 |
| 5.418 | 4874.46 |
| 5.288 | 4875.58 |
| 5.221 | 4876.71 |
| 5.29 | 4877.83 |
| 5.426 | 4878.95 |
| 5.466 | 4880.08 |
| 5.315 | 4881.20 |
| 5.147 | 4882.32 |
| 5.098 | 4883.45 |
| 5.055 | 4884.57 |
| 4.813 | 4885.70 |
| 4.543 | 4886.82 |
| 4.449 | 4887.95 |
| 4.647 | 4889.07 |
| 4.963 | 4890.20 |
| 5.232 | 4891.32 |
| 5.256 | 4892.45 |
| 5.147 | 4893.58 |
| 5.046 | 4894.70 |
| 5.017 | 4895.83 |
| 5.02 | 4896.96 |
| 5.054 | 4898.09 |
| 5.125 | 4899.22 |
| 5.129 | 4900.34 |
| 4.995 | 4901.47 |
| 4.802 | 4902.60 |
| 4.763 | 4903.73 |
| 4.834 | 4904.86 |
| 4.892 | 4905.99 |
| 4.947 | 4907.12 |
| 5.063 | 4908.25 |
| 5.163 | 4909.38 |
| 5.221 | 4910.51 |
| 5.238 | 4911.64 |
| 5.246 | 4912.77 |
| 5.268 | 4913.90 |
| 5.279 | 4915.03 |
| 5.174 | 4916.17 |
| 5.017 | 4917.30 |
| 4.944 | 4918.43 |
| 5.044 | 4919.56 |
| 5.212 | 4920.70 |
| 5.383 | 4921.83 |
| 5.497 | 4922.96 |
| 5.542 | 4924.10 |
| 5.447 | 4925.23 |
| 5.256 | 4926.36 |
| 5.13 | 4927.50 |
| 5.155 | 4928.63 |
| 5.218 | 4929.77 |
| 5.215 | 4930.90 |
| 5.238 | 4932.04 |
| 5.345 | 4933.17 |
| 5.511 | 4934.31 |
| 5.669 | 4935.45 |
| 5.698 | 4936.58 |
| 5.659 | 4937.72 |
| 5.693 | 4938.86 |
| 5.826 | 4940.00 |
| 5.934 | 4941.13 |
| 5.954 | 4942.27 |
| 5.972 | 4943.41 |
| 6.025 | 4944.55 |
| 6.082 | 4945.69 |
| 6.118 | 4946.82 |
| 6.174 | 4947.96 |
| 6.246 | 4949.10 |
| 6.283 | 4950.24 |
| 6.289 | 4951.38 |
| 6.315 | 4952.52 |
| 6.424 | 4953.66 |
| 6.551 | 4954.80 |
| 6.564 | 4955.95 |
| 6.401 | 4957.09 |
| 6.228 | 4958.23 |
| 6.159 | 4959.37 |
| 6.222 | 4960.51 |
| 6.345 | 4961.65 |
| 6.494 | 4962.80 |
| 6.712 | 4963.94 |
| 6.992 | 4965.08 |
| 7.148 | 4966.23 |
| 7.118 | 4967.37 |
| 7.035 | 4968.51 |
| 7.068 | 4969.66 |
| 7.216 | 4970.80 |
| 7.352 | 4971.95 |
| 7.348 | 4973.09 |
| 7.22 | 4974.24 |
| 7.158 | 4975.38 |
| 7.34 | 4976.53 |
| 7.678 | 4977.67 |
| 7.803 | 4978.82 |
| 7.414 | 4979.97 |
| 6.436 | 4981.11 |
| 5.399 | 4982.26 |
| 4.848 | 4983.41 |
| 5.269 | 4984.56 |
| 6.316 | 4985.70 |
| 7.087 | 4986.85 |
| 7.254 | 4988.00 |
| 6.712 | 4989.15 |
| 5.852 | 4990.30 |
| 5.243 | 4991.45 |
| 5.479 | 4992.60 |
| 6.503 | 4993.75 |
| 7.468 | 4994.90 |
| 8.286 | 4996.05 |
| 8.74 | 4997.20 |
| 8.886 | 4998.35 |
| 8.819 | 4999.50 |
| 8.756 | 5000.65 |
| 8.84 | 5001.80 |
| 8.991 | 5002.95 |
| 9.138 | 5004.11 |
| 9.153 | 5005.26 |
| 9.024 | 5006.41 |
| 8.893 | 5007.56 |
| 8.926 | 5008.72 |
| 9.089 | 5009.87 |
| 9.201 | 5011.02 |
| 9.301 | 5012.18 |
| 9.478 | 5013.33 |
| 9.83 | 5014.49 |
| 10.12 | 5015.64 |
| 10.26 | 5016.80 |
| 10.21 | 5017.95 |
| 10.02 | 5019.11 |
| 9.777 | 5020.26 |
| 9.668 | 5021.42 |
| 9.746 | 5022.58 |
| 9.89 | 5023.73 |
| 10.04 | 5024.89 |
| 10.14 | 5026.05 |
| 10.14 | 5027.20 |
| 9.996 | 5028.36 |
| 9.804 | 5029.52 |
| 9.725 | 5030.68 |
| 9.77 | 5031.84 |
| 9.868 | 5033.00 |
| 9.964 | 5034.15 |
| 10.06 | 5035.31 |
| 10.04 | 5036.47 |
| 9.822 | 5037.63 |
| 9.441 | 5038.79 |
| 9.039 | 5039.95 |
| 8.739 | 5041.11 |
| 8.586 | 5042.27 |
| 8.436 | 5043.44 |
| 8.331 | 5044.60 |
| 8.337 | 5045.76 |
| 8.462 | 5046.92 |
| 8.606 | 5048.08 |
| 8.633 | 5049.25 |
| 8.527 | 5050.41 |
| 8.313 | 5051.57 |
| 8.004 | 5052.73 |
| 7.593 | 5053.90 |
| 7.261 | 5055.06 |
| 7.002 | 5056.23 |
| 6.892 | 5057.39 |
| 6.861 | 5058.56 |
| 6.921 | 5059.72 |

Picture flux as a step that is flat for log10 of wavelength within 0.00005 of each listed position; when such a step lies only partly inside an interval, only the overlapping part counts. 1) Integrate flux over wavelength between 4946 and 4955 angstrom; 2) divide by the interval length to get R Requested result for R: 6.29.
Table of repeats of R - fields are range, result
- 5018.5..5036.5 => 9.91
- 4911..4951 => 5.54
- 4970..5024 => 8.06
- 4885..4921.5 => 5.02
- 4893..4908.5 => 4.99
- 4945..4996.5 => 6.61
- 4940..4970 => 6.4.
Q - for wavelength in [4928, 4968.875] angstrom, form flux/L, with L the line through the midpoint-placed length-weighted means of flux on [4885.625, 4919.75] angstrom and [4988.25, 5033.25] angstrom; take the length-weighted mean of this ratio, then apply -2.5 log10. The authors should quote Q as 0.10 mag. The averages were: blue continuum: 5.01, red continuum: 8.95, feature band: 6.11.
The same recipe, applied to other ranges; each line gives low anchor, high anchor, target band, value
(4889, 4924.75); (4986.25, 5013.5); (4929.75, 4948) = 0.08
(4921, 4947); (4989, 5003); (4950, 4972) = -0.03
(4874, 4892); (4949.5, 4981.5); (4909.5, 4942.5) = 0.12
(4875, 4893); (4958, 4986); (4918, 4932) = 0.12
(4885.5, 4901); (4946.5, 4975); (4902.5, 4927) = 0.07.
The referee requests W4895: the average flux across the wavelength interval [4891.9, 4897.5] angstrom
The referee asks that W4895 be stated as 5.1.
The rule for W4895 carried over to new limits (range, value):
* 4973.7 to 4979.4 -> 7.44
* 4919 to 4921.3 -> 5.12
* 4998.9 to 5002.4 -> 8.82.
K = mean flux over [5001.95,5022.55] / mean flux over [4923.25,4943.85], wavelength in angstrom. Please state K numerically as 1.71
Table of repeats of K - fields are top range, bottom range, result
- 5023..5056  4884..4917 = 1.82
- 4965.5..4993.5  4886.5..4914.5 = 1.34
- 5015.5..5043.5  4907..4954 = 1.76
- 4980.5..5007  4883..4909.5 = 1.48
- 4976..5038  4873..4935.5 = 1.67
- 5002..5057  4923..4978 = 1.48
